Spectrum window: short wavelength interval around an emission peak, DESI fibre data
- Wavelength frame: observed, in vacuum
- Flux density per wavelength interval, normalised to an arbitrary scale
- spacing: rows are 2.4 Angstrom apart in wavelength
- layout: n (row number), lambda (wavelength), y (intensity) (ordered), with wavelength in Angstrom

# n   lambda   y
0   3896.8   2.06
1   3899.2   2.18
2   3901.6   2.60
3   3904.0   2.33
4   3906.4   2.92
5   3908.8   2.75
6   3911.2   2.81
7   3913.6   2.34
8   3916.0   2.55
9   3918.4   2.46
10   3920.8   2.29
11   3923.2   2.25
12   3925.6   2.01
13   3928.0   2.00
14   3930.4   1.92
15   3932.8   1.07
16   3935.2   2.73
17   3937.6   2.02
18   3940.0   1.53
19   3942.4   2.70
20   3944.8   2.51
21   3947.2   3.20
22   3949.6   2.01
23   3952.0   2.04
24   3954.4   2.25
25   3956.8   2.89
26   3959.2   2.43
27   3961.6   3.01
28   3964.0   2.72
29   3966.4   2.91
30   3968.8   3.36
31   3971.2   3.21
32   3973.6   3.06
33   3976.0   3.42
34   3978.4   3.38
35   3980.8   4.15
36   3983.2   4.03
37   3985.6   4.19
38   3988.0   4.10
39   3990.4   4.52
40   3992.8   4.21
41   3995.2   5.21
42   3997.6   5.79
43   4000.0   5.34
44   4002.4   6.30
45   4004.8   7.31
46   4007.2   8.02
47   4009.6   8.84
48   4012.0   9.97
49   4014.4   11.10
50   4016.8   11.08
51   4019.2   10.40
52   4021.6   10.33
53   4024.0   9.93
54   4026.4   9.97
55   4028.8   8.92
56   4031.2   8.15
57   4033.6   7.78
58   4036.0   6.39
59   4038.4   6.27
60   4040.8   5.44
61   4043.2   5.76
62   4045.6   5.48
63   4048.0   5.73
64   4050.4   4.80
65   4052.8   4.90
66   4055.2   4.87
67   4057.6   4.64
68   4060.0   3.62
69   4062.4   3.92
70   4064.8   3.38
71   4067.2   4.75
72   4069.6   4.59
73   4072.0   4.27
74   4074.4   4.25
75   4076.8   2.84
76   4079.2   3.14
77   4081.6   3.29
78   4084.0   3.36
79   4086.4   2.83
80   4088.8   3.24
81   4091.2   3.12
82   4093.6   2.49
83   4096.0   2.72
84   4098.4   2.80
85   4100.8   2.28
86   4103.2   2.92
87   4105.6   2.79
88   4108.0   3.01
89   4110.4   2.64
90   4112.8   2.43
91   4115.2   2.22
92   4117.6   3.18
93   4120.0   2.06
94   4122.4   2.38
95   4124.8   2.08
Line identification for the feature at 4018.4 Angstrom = C IV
